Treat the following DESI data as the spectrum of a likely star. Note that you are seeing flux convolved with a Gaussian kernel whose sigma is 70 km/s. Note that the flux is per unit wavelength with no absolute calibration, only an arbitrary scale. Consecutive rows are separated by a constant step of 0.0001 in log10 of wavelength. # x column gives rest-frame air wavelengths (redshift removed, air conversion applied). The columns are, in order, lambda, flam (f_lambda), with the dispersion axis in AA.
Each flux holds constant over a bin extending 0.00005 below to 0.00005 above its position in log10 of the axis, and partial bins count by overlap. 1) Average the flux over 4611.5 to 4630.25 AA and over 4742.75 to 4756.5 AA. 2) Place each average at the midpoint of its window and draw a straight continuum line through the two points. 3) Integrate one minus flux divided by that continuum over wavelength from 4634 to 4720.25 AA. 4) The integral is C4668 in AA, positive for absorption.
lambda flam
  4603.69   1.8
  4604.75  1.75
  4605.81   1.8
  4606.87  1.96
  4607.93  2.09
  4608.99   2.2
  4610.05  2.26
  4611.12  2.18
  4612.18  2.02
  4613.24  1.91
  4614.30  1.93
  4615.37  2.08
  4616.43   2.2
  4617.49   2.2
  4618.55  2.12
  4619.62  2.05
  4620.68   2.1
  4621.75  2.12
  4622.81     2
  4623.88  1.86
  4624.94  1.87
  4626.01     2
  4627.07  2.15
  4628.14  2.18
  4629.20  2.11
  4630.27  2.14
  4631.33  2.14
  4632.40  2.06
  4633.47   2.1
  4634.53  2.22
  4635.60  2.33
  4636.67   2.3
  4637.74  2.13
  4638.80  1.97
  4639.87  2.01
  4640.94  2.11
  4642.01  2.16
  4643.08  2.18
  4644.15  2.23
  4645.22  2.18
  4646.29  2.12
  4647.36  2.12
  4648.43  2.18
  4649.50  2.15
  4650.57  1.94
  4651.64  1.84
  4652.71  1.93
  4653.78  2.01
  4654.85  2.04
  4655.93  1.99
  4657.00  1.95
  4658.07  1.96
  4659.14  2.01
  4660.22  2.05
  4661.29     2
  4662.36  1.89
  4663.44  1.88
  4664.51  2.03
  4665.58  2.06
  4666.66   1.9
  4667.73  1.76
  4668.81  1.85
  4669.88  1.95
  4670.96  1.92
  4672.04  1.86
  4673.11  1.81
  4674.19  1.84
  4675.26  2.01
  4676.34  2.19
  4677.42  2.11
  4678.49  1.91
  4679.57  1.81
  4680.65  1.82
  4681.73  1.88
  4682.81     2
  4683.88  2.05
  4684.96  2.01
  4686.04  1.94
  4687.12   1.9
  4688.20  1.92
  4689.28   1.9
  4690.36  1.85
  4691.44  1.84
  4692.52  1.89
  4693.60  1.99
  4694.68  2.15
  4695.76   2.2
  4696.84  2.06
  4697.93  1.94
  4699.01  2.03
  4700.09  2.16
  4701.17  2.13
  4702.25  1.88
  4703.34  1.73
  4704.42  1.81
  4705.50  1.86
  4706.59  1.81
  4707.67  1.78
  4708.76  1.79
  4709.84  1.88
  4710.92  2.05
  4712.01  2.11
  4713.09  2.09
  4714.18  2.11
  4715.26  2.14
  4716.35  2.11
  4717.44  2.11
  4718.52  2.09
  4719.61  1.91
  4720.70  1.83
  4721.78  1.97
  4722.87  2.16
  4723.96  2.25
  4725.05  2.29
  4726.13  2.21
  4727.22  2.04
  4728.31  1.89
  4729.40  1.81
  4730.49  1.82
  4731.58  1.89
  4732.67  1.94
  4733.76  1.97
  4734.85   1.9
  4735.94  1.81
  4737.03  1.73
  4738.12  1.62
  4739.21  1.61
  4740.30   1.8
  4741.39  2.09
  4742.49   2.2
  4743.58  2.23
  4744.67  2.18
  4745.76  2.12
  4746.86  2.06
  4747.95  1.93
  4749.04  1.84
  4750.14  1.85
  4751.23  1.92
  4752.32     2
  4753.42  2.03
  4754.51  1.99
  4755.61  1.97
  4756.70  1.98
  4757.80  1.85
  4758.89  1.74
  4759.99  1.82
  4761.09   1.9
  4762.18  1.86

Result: 1.7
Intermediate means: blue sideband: 2.06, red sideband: 2.01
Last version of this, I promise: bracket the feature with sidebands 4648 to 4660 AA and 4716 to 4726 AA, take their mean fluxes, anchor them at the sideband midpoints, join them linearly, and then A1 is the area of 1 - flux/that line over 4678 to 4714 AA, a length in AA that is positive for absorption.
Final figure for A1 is 1.9 AA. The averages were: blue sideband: 2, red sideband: 2.09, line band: 1.95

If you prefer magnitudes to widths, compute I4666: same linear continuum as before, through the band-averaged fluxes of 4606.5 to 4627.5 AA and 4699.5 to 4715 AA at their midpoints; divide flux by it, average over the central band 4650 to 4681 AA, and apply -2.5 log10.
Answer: 0.03 mag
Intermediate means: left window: 2.07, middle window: 1.94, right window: 1.95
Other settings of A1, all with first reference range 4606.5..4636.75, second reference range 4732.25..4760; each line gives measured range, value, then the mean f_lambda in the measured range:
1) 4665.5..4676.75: 0.6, 1.91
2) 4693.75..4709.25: 0.3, 1.95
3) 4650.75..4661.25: 0.4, 1.98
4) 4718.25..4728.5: -0.6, 2.07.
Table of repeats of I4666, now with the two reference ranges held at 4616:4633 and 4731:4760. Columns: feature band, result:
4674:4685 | 0.023 mag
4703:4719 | 0.003 mag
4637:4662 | -0.003 mag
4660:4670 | 0.053 mag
